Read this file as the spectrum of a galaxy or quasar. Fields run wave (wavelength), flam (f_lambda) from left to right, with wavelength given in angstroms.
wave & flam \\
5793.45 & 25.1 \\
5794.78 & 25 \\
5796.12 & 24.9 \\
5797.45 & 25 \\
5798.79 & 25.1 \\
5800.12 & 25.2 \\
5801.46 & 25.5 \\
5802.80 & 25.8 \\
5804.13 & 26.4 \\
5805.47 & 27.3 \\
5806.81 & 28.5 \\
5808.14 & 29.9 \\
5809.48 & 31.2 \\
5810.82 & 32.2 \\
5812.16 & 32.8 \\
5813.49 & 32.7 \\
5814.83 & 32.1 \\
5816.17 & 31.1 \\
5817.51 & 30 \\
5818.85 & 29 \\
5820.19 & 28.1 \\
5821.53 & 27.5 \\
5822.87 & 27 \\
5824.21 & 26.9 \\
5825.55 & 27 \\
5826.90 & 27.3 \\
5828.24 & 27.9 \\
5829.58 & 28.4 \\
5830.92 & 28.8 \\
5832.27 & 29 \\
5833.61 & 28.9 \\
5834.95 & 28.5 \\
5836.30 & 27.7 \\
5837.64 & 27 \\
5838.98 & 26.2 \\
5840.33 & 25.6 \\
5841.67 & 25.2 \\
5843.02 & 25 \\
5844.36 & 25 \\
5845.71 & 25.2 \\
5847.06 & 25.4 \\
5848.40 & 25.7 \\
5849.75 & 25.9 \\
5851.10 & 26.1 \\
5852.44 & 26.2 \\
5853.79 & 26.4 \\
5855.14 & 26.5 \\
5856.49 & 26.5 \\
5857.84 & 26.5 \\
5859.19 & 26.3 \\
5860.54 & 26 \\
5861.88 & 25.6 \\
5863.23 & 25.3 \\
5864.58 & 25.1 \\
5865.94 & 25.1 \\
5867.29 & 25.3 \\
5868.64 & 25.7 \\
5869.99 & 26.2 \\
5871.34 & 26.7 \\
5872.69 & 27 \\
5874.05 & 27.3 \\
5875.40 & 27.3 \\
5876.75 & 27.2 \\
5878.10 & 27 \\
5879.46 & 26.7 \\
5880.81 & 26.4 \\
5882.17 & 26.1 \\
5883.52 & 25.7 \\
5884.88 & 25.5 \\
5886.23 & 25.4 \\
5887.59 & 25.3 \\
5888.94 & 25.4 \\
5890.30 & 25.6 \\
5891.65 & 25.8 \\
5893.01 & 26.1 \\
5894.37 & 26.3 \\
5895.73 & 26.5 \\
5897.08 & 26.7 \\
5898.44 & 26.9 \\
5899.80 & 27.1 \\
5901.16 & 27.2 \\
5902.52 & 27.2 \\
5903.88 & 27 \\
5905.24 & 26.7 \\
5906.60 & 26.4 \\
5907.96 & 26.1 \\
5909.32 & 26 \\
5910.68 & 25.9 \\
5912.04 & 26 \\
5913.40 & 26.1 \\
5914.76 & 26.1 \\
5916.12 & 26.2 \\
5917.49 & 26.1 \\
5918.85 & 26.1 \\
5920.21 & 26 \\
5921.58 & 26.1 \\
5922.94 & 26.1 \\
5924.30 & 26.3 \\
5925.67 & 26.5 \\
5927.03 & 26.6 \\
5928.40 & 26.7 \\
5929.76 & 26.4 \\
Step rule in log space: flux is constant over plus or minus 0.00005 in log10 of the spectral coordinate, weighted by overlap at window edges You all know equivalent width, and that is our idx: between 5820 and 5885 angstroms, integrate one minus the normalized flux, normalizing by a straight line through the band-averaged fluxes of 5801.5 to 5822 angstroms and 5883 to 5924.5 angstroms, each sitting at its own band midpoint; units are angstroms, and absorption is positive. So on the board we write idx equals 3.5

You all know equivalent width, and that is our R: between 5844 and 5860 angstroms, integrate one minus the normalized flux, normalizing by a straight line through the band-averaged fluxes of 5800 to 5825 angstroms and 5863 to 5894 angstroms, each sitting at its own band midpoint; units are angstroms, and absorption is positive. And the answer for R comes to 0.72 angstroms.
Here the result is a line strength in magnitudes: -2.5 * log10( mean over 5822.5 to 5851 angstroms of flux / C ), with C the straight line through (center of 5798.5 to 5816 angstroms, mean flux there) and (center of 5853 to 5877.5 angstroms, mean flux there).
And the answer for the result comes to 0.03 mag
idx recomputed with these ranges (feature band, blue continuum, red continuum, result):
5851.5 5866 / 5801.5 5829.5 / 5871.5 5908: 0.8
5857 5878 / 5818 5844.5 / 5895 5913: 0.6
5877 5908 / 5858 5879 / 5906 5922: -0.2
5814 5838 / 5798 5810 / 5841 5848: -2.2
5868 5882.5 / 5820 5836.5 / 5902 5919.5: 0.2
